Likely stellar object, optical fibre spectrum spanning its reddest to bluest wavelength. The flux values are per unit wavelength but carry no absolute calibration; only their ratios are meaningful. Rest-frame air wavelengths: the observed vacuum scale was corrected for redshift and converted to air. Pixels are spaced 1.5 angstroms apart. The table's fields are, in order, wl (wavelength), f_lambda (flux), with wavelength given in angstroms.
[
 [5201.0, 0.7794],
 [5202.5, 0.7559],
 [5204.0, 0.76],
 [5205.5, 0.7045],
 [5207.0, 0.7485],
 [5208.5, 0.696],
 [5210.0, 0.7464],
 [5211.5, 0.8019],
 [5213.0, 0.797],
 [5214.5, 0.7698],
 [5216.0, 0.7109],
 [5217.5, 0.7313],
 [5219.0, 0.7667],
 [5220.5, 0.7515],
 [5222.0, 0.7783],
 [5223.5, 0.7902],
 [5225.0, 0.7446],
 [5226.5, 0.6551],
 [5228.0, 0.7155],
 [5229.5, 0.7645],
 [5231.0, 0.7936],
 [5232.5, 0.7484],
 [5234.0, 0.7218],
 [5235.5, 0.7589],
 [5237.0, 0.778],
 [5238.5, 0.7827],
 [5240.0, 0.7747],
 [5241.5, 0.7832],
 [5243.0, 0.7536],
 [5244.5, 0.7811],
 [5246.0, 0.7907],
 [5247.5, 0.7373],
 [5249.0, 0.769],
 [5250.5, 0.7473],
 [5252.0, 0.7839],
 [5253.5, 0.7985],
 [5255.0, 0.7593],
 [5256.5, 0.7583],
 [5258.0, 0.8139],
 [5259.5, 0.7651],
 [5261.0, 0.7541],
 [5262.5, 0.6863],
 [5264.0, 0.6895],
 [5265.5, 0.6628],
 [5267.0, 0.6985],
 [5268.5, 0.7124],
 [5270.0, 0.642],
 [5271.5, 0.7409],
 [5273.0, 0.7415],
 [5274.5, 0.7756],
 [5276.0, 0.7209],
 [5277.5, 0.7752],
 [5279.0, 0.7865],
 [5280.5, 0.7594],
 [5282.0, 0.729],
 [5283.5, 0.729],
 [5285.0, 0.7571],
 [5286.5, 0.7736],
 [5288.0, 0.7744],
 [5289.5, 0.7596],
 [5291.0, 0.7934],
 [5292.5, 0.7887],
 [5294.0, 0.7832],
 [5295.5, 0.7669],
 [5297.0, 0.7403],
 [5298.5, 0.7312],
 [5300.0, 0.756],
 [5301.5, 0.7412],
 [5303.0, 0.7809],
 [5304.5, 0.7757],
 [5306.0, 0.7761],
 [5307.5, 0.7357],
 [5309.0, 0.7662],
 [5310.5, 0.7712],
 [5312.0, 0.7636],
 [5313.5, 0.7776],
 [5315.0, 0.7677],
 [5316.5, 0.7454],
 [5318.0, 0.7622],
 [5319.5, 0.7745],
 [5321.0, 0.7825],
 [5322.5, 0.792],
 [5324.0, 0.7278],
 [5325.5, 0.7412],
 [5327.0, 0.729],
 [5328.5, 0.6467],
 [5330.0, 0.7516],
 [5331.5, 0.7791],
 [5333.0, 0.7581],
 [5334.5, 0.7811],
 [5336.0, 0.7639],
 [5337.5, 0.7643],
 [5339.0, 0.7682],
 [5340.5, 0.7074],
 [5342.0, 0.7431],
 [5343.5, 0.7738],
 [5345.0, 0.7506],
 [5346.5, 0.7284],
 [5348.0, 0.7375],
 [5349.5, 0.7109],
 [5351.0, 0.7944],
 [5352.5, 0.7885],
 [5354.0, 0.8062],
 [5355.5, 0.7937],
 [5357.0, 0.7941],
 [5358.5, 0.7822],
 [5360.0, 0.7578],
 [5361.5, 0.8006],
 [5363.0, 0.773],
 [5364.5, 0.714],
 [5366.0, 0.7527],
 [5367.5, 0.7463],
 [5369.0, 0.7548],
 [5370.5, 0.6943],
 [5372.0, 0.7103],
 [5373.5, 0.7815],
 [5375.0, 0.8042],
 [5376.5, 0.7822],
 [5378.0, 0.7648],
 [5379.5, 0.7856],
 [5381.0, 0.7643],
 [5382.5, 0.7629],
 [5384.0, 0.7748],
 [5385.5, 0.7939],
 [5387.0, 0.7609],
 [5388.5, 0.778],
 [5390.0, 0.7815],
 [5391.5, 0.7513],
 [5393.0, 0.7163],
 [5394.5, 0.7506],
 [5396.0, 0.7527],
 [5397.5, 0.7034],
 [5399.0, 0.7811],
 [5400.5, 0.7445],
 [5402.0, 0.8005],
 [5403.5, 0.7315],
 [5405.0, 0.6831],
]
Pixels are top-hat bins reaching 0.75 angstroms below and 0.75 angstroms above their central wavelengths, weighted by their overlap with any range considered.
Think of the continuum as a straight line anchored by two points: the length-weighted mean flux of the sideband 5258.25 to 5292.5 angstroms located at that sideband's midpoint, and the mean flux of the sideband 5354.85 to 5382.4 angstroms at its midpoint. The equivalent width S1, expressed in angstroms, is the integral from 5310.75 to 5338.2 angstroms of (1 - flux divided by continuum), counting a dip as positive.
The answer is -0.1 angstroms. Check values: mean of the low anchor 0.74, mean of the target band 0.756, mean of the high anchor 0.764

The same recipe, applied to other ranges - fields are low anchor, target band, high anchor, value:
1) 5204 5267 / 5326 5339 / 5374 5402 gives 0.2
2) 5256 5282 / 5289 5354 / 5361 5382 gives -1.0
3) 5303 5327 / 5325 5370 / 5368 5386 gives 0.4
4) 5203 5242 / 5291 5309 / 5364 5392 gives -0.1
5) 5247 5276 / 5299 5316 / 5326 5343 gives -0.5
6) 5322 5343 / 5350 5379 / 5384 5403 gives -0.6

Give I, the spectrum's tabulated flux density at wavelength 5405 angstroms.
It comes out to 0.6831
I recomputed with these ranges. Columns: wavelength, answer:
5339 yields 0.7682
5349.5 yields 0.7109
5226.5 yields 0.6551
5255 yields 0.7593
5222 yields 0.7783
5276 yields 0.7209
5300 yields 0.756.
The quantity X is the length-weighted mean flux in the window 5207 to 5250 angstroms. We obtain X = 0.757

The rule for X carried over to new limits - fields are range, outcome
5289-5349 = 0.757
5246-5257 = 0.767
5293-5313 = 0.761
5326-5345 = 0.747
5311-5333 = 0.753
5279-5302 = 0.76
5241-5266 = 0.756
